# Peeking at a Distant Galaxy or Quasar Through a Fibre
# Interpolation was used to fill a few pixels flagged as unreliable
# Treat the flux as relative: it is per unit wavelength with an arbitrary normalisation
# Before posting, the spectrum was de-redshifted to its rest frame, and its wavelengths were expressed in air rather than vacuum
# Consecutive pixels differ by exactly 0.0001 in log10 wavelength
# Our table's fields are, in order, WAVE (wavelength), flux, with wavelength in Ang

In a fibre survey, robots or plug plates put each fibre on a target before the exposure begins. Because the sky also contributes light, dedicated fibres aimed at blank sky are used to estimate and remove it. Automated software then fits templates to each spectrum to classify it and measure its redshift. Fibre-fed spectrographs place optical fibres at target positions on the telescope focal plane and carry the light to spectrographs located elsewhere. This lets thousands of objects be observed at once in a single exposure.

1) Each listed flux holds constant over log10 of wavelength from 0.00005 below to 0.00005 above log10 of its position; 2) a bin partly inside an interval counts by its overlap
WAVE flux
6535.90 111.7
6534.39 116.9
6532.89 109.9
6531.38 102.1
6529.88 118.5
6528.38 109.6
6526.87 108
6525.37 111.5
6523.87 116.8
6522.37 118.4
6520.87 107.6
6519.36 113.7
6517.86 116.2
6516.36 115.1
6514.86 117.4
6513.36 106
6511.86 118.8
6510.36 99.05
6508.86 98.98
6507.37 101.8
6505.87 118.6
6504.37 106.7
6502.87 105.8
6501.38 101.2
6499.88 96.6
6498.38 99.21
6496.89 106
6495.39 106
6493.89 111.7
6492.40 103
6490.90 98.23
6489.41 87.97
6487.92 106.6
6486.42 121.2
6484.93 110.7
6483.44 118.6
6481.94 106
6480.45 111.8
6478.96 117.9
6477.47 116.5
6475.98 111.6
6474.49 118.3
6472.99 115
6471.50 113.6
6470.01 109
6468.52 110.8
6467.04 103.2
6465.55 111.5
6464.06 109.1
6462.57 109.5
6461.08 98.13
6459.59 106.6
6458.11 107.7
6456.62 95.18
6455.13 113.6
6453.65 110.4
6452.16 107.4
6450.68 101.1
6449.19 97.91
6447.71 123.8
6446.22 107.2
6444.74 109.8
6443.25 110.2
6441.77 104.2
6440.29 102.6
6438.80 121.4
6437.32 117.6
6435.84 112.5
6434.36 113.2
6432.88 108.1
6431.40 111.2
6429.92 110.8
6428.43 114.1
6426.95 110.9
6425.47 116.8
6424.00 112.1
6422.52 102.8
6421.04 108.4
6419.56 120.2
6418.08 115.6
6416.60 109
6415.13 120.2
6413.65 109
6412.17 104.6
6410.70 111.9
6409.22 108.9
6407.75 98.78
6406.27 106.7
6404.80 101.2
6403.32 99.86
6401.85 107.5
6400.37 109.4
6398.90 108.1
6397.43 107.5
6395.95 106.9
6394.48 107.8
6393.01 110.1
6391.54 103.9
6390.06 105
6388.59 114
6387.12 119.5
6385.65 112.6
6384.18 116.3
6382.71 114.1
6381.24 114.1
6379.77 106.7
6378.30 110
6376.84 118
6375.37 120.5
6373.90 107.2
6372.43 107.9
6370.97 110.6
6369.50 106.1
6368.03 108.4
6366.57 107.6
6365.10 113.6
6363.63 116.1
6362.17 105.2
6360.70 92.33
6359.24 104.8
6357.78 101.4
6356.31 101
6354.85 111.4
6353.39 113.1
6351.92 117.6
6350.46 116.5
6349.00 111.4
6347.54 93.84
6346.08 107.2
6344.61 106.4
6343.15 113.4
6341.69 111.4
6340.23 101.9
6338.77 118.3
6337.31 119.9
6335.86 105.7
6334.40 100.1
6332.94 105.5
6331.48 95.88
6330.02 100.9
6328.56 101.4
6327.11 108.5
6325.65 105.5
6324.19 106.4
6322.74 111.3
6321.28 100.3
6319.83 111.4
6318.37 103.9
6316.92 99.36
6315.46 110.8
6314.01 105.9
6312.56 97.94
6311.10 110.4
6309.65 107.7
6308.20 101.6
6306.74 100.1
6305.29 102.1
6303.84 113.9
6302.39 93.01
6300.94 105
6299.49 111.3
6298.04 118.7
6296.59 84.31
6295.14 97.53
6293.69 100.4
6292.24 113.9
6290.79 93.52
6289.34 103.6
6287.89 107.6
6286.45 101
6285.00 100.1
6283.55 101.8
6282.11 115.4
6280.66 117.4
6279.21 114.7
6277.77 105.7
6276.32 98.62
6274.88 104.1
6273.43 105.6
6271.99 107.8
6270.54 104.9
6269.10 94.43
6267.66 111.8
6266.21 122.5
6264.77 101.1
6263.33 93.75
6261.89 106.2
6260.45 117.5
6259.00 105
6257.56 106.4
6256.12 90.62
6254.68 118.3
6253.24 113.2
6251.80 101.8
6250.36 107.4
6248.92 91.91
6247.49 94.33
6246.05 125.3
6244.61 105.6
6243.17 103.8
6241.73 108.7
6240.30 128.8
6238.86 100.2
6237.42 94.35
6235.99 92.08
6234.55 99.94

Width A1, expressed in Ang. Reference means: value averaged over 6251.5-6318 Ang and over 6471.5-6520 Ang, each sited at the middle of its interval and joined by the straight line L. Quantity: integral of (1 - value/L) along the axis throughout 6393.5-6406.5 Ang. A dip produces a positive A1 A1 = 0.1 Ang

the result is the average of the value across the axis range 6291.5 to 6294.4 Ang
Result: 107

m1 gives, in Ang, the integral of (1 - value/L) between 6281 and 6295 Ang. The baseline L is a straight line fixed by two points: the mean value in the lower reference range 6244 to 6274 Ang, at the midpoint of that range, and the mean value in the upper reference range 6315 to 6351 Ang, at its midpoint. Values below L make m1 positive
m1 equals 0.3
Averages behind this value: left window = 106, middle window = 104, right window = 107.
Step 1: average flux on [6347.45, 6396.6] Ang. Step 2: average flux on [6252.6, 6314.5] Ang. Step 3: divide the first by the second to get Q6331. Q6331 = 1.04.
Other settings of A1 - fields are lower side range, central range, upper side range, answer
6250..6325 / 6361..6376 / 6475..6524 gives -0.4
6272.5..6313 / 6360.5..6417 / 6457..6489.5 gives -0.9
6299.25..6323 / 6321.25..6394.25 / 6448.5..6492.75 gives -2.0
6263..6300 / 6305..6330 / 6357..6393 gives 0.5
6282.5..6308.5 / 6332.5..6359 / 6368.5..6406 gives -0.5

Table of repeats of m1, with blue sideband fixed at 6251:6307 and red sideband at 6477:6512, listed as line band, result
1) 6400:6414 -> 0.1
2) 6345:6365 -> -0.3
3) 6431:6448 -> -0.8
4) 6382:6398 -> -0.7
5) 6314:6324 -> -0.1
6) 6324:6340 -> -0.1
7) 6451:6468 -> 0.0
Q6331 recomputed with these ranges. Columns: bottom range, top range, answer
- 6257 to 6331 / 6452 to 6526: 1.04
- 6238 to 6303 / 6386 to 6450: 1.04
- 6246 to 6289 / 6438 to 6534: 1.03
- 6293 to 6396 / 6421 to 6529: 1.02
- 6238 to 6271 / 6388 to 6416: 1.01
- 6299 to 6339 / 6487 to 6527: 1.02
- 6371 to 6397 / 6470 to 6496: 0.99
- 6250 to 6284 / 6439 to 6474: 1.01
